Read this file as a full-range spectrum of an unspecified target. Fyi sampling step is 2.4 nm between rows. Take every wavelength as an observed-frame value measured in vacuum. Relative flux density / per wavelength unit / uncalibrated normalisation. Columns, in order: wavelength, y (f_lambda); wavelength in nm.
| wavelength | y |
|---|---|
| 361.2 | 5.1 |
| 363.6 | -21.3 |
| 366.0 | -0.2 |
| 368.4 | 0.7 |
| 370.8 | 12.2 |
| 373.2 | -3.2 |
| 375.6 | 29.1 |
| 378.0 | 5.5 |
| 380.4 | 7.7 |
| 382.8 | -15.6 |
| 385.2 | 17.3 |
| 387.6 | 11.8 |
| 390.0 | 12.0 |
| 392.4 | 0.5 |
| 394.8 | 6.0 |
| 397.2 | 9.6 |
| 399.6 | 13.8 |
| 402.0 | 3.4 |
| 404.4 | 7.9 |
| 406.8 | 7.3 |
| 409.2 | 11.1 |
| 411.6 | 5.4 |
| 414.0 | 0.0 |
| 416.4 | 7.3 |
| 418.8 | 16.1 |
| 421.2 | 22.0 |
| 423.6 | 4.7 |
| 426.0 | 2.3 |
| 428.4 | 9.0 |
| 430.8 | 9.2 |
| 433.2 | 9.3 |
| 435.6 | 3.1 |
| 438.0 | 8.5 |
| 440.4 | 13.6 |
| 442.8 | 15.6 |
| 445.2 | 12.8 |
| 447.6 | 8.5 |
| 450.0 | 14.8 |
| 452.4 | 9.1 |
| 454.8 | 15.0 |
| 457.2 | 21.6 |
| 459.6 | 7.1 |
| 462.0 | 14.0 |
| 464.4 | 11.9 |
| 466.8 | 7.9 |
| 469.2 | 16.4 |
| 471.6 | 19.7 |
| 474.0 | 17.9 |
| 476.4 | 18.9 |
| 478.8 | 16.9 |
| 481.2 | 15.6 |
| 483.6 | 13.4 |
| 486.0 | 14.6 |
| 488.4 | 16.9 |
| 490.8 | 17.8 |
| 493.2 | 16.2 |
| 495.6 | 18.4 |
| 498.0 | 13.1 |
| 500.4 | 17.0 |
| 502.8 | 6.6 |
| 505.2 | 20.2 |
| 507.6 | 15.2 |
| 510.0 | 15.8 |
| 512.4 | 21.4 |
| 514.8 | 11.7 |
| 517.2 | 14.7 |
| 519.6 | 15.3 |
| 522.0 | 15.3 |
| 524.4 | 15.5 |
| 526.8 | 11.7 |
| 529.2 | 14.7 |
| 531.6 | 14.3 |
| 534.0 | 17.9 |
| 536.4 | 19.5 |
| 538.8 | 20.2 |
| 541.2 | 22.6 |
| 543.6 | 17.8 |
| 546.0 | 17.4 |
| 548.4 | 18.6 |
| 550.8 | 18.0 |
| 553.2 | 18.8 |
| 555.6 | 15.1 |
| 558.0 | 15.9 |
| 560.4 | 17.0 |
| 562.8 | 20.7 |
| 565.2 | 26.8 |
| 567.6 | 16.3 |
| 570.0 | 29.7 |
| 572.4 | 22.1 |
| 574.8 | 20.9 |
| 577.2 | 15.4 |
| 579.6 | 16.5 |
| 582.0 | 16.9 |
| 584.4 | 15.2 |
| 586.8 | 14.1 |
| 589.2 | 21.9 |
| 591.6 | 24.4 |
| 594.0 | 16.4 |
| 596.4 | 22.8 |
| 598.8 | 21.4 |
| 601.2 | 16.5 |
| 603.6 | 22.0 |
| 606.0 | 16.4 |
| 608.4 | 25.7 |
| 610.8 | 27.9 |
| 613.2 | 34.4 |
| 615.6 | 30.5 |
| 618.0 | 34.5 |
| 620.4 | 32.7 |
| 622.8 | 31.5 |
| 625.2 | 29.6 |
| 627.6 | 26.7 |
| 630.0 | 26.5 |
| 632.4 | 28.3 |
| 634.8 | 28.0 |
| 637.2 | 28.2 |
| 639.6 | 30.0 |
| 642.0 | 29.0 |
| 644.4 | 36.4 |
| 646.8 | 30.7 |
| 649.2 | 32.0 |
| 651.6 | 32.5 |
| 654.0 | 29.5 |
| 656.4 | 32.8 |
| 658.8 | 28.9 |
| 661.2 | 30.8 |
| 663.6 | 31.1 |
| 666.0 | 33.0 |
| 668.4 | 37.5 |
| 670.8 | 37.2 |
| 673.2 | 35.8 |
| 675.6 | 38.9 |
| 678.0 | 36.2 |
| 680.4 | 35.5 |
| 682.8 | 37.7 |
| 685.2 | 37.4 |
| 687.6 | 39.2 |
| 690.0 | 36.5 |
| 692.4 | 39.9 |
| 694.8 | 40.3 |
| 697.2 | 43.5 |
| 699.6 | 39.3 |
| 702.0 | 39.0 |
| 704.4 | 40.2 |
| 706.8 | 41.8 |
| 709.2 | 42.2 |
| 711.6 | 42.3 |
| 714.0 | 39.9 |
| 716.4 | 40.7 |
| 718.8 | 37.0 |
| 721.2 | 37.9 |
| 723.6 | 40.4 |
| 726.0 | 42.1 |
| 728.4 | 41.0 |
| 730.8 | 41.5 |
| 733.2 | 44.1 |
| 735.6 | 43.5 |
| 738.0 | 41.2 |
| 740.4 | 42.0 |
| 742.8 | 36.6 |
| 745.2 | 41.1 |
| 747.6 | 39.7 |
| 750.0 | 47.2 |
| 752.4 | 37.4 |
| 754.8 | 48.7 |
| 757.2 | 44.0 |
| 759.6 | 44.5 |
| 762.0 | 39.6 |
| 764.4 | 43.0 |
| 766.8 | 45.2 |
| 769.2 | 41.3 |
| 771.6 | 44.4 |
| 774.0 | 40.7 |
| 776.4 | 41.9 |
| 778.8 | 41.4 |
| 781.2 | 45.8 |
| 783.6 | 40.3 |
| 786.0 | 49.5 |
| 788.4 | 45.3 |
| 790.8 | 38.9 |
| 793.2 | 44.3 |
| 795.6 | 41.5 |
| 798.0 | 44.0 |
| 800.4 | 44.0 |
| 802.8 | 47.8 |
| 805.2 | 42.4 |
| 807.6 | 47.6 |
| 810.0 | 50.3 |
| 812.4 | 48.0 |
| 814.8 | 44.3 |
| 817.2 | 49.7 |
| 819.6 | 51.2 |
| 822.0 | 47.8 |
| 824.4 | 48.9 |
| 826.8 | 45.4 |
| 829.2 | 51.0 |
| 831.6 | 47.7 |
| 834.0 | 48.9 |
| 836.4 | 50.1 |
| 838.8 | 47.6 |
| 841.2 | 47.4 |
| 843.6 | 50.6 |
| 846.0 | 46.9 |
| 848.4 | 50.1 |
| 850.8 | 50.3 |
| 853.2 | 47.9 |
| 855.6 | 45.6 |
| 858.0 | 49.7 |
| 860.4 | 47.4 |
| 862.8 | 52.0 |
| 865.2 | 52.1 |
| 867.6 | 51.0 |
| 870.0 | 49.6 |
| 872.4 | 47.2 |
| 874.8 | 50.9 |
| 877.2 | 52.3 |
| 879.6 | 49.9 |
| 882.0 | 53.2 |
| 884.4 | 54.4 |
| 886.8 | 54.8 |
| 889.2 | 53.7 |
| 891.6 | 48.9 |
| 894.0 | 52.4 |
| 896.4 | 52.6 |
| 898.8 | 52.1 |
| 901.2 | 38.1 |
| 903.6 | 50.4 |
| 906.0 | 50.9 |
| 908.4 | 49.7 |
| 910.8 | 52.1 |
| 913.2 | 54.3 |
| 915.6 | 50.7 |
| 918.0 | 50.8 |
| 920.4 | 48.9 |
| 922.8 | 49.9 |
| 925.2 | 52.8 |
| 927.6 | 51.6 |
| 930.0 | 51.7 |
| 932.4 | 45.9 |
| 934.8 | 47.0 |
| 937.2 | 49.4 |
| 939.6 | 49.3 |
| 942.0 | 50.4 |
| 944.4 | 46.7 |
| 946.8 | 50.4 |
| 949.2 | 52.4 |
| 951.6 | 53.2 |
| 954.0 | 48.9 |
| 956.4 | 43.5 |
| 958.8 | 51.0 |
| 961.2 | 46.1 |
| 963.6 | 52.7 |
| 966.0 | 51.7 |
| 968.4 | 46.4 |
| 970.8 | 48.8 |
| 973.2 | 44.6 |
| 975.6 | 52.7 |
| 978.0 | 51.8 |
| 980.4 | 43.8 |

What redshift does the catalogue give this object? 0.528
